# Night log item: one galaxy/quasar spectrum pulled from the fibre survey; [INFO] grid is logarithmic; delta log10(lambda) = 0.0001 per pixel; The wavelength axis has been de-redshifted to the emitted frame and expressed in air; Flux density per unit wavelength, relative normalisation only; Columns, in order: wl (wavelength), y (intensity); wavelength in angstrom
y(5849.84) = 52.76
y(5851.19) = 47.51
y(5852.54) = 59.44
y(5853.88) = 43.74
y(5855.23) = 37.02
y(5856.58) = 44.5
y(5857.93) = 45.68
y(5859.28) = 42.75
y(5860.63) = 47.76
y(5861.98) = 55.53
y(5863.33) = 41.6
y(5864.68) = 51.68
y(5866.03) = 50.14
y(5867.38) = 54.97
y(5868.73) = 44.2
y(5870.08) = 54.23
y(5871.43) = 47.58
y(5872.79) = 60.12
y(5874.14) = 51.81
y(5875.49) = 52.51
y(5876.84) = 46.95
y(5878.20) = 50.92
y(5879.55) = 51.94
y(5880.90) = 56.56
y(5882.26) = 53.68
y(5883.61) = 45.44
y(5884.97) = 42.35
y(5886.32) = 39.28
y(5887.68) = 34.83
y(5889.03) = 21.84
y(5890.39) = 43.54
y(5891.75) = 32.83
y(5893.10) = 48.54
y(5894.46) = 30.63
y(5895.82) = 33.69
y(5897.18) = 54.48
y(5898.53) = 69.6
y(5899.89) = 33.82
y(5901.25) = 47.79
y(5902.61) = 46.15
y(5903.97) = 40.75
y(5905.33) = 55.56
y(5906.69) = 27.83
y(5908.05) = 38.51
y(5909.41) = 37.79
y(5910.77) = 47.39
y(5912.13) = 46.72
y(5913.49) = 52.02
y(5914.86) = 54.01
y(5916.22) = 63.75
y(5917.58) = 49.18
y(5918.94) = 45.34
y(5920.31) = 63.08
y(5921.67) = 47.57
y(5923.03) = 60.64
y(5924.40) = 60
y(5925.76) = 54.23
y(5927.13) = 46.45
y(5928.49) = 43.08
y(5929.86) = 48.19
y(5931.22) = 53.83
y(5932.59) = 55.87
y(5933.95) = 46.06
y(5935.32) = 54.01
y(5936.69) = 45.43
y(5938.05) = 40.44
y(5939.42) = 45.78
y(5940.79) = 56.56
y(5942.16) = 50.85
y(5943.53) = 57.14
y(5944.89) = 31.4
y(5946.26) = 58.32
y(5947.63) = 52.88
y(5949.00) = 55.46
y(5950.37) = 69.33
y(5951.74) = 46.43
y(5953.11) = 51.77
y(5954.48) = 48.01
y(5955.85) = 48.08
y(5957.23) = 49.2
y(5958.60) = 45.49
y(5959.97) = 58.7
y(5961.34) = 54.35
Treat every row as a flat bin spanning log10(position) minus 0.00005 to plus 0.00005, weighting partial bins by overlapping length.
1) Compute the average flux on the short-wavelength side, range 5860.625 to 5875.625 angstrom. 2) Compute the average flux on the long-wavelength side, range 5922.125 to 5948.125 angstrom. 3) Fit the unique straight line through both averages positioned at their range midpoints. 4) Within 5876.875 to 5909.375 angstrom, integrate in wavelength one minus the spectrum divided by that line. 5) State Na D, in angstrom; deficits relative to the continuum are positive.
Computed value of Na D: 4.8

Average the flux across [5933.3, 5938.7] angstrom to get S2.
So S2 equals 46.5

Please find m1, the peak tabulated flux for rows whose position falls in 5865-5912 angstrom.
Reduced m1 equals 69.6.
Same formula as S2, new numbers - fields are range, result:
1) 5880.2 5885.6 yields 49.6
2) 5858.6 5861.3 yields 45.2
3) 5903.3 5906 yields 48.1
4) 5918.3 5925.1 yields 55.4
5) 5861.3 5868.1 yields 50.8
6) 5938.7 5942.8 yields 50.9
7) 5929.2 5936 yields 51.6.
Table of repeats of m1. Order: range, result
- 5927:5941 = 56.56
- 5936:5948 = 58.32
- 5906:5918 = 63.75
